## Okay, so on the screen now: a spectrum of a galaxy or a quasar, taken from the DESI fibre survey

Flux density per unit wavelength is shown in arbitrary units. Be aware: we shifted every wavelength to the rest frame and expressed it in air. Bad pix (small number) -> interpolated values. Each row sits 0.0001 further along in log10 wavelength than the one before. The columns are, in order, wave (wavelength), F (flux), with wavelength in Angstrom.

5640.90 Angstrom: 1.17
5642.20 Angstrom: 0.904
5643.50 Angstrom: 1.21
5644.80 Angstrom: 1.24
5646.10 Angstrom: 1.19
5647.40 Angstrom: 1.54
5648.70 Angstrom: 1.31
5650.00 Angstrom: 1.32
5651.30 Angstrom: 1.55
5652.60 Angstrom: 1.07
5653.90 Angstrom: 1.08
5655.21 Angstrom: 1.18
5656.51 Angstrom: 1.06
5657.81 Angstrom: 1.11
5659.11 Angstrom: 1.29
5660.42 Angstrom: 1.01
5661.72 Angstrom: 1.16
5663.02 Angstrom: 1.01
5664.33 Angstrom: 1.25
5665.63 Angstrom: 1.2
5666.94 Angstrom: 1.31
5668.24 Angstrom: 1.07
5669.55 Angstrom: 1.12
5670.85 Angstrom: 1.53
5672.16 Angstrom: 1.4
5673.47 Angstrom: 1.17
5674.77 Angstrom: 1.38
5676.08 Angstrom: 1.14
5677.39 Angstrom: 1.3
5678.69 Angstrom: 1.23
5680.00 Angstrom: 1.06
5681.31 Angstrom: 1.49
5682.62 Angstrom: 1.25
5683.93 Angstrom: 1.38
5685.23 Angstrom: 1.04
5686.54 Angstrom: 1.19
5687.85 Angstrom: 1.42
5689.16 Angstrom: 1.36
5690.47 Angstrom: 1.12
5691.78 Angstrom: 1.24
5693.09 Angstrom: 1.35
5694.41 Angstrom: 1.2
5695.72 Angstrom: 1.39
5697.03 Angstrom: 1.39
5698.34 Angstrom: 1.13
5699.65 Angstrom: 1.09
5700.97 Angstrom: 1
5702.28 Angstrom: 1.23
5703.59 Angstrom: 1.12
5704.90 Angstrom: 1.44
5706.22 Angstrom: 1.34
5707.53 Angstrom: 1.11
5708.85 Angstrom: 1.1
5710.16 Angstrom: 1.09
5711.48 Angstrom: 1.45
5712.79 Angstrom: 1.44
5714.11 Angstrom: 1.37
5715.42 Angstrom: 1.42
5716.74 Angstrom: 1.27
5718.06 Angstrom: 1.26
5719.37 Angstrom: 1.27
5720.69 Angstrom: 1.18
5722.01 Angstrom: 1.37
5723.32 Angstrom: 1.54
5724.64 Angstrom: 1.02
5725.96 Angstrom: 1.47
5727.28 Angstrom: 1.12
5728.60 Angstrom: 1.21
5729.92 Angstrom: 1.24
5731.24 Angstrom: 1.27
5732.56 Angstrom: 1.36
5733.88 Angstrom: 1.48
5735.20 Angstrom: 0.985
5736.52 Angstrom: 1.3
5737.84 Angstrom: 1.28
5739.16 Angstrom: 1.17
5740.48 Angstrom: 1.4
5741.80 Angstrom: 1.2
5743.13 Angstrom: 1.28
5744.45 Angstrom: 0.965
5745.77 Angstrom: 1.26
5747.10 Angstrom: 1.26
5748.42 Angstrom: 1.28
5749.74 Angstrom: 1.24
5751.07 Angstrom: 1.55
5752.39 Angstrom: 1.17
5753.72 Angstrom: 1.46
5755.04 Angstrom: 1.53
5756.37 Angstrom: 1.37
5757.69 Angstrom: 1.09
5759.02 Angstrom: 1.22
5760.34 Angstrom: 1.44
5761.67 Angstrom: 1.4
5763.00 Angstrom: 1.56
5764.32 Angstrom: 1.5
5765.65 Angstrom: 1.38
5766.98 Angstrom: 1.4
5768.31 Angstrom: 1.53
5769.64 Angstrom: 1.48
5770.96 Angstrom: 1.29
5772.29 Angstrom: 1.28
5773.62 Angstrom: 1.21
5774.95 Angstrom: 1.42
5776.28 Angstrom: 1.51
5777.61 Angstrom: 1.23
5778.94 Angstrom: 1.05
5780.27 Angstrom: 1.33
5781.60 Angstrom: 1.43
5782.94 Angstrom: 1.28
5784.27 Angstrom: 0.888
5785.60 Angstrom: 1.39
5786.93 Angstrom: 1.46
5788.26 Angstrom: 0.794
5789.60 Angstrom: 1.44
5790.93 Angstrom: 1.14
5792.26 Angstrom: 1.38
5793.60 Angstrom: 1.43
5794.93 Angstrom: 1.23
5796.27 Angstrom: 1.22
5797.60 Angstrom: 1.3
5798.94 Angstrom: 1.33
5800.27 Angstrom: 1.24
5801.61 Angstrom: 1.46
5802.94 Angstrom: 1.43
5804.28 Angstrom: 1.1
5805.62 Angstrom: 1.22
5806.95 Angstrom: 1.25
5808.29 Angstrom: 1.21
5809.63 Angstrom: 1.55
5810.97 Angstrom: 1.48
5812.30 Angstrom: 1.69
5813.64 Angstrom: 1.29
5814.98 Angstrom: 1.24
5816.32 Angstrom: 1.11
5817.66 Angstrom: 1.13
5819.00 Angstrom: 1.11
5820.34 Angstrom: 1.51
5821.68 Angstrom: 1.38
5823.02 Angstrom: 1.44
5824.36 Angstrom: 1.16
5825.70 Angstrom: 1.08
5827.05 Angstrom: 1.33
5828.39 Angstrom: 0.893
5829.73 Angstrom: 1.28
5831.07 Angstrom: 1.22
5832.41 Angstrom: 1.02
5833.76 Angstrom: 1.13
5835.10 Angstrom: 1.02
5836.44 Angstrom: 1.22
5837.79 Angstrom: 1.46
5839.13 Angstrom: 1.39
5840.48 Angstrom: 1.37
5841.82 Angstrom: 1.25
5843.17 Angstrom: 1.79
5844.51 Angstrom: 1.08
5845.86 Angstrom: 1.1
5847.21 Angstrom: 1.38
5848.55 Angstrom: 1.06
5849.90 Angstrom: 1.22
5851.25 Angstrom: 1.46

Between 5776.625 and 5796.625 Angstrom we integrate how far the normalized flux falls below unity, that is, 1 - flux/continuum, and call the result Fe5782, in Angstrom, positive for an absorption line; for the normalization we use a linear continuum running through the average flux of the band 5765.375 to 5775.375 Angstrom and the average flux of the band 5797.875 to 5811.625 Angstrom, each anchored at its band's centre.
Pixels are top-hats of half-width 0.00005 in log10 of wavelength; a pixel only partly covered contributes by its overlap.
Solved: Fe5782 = 1.5 Angstrom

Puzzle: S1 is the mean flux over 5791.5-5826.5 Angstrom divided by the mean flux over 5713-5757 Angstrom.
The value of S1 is 1.01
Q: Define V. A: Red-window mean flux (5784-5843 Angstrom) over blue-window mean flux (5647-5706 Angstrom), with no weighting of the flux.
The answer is 1.03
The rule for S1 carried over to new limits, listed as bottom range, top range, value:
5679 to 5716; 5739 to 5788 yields 1.05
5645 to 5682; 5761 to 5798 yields 1.07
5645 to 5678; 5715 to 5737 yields 1.04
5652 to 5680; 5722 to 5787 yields 1.10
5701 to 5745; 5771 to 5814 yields 1.03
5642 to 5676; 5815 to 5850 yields 1.01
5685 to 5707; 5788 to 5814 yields 1.06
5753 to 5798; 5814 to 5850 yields 0.93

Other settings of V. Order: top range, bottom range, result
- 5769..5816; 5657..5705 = 1.06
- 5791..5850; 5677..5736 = 1.01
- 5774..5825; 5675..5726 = 1.03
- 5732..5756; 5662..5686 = 1.04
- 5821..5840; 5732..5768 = 0.92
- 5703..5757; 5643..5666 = 1.06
